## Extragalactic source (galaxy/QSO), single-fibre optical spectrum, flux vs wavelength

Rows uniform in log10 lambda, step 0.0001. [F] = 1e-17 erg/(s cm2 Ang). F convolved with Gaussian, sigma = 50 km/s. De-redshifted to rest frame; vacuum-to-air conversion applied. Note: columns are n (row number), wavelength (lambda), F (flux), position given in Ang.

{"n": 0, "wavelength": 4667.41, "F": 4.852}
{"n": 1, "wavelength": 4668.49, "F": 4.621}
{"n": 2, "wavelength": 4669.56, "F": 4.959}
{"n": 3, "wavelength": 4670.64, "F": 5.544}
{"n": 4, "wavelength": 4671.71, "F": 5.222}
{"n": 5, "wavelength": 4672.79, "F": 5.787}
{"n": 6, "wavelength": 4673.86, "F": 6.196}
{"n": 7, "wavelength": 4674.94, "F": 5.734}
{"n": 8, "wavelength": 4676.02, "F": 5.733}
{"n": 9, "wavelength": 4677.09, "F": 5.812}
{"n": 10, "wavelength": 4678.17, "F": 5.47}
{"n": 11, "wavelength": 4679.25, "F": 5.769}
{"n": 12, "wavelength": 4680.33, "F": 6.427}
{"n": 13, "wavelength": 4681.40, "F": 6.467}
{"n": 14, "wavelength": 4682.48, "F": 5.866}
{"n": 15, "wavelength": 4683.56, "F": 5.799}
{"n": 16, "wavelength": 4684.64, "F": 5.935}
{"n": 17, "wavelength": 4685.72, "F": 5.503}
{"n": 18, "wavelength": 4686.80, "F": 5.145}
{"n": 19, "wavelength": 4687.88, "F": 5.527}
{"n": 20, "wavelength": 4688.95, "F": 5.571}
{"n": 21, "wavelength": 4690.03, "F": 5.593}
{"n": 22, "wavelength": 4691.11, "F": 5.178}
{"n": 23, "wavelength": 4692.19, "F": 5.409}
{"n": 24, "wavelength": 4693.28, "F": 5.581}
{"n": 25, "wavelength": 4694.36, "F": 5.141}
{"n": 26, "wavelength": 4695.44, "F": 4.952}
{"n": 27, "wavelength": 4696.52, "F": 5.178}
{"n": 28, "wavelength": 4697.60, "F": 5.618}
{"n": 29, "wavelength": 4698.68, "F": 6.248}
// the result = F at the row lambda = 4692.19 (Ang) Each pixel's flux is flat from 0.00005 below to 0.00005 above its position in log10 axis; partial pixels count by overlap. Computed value 5.409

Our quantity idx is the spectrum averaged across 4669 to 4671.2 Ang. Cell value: 5.26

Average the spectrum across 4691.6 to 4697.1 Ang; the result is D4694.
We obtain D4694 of 5.25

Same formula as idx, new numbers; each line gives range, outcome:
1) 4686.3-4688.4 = 5.34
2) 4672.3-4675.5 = 5.9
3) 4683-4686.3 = 5.73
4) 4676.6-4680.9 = 5.88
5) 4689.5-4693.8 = 5.43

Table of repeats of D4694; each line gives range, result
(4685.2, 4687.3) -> 5.32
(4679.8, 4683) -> 6.27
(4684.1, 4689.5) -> 5.54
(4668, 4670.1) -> 4.8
